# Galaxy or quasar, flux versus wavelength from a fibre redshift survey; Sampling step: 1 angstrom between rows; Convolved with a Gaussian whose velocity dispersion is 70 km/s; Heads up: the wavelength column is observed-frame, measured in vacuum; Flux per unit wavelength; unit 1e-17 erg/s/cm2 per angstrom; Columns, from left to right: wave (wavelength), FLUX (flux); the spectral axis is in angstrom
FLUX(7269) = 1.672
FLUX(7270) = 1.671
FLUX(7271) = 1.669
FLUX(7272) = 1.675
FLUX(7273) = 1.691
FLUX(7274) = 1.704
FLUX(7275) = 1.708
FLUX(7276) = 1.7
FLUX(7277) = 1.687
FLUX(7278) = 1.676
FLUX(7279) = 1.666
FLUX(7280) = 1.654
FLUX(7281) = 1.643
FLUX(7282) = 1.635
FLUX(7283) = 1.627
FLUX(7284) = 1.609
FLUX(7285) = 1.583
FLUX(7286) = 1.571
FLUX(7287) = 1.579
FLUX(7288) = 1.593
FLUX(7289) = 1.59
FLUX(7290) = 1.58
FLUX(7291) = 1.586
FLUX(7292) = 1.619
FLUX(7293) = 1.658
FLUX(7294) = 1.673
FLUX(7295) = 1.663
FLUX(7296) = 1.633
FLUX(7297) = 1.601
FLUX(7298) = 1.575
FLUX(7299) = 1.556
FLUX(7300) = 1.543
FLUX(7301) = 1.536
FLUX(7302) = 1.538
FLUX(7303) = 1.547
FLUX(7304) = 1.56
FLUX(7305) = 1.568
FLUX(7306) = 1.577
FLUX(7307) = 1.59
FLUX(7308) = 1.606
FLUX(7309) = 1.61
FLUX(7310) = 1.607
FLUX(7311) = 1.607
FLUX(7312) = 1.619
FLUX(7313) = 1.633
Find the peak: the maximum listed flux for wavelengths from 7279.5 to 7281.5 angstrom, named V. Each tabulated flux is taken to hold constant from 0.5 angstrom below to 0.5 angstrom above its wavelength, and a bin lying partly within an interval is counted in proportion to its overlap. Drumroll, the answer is 1.654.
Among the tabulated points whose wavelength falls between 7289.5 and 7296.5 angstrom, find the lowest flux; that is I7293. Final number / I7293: 1.58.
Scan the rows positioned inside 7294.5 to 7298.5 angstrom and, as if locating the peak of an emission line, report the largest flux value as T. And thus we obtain 1.663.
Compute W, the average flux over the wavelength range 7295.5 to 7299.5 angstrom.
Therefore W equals 1.59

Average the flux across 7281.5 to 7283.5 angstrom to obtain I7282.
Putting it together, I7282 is 1.63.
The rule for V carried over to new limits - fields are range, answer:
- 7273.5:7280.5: 1.708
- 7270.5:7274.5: 1.704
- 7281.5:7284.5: 1.635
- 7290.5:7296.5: 1.673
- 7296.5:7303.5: 1.601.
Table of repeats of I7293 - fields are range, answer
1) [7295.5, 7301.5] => 1.536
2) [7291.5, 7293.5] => 1.619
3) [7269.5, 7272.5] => 1.669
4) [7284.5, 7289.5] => 1.571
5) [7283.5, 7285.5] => 1.583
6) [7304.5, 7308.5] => 1.568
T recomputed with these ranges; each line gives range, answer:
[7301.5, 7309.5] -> 1.61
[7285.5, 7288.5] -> 1.593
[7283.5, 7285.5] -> 1.609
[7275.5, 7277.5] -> 1.7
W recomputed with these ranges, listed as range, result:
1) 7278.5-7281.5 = 1.65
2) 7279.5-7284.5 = 1.63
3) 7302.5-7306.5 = 1.56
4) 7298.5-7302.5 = 1.54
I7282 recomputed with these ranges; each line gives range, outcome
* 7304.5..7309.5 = 1.59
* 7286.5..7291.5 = 1.59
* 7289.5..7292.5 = 1.59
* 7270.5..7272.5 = 1.67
